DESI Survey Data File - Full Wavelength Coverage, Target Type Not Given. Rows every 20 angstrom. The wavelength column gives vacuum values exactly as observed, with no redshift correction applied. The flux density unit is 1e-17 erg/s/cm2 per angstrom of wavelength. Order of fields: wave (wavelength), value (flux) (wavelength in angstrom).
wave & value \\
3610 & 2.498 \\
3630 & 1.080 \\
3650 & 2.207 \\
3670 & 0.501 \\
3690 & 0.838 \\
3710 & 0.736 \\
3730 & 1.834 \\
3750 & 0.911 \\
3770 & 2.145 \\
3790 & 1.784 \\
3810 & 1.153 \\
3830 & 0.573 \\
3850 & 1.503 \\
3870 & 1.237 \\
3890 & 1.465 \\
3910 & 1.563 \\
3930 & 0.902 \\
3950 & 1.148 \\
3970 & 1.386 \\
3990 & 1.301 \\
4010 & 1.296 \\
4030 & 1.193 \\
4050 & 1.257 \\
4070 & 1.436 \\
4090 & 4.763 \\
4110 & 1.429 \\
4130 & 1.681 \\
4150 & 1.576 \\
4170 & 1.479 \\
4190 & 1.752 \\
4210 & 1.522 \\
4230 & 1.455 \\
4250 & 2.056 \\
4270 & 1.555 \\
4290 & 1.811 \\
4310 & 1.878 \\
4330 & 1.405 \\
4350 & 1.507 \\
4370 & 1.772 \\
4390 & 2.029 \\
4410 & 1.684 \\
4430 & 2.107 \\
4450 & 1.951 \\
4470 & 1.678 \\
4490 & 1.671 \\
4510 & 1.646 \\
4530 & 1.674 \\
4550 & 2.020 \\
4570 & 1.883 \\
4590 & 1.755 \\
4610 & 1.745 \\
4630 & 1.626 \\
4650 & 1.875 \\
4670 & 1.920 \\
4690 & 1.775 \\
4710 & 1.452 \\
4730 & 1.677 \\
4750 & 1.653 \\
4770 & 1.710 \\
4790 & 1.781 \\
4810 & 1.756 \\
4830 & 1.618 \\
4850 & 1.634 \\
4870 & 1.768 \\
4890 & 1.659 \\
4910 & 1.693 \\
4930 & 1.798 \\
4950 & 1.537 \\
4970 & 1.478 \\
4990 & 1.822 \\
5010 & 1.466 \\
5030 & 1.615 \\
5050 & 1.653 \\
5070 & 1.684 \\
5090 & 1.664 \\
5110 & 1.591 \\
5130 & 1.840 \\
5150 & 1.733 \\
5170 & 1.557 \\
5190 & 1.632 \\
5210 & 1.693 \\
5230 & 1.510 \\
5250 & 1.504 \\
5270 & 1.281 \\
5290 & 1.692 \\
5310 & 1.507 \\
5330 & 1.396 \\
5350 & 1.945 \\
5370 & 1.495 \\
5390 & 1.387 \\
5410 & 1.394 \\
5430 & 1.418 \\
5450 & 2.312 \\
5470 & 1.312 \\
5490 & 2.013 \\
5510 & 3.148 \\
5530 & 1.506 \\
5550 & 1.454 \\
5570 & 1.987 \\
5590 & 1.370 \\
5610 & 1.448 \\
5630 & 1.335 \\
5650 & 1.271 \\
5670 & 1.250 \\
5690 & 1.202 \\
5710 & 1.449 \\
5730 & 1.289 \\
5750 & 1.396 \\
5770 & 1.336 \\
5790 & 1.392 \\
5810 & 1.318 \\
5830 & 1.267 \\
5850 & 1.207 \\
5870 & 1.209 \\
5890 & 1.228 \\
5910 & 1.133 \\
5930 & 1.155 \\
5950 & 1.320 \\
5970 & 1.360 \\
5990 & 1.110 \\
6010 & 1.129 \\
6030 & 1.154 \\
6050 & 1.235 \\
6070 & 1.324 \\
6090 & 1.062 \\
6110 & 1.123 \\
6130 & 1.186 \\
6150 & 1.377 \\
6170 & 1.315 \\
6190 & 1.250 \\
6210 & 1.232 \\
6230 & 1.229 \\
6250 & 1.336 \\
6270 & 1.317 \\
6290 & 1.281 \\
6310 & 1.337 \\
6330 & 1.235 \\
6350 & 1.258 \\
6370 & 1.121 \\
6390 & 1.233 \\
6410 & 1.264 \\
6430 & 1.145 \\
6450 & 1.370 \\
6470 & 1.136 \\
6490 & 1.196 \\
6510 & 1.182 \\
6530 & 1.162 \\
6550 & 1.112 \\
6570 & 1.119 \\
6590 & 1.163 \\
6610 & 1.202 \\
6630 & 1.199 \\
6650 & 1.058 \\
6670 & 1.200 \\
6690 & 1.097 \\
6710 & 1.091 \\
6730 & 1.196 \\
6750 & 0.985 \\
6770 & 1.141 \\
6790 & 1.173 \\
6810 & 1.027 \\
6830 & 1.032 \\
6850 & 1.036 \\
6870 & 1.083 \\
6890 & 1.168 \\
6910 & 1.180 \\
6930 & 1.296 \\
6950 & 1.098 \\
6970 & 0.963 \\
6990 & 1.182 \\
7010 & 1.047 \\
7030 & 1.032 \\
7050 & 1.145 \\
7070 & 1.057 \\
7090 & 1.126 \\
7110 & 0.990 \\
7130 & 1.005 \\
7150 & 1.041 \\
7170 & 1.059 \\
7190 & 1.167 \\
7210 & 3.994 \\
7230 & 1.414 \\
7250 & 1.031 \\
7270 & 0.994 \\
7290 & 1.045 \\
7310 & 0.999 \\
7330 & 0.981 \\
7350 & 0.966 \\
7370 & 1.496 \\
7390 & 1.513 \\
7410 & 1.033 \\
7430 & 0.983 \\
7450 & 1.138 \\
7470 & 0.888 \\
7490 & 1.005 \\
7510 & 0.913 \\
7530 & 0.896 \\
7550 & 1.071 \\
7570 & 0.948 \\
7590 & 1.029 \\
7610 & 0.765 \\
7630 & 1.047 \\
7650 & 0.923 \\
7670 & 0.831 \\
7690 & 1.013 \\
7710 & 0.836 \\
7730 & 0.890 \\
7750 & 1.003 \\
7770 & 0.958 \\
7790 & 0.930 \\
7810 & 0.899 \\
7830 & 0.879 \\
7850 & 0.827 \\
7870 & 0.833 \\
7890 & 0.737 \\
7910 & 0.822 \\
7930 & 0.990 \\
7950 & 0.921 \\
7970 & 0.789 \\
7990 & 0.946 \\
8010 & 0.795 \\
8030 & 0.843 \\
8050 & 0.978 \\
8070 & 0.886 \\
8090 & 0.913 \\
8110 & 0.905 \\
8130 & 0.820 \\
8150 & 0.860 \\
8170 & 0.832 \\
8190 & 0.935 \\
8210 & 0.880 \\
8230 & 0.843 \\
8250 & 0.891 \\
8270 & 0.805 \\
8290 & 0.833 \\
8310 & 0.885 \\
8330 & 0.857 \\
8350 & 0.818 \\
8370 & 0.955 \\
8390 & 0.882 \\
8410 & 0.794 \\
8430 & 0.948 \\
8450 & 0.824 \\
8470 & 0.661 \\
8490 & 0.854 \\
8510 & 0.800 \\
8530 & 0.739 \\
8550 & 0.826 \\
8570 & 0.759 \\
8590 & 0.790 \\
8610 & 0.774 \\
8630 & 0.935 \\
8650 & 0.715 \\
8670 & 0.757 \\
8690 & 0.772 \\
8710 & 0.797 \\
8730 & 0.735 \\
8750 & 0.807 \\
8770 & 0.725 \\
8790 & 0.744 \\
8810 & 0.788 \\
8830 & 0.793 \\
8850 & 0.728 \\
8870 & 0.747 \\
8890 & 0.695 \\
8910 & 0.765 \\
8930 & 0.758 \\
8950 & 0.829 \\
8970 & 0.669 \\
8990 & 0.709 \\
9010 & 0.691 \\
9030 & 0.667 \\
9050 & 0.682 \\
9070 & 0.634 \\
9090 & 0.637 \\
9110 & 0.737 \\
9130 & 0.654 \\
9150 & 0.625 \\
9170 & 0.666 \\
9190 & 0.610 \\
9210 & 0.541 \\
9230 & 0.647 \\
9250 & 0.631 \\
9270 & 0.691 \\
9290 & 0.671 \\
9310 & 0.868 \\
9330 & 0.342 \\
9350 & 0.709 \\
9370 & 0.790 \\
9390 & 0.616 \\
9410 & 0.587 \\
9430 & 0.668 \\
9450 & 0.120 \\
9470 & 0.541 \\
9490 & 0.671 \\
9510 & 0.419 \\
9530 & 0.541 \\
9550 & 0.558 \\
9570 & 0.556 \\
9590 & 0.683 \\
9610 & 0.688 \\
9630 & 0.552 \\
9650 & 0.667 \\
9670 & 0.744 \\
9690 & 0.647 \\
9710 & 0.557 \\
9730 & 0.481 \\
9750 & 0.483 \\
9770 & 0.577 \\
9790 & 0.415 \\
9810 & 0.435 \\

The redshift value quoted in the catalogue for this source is 0.10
